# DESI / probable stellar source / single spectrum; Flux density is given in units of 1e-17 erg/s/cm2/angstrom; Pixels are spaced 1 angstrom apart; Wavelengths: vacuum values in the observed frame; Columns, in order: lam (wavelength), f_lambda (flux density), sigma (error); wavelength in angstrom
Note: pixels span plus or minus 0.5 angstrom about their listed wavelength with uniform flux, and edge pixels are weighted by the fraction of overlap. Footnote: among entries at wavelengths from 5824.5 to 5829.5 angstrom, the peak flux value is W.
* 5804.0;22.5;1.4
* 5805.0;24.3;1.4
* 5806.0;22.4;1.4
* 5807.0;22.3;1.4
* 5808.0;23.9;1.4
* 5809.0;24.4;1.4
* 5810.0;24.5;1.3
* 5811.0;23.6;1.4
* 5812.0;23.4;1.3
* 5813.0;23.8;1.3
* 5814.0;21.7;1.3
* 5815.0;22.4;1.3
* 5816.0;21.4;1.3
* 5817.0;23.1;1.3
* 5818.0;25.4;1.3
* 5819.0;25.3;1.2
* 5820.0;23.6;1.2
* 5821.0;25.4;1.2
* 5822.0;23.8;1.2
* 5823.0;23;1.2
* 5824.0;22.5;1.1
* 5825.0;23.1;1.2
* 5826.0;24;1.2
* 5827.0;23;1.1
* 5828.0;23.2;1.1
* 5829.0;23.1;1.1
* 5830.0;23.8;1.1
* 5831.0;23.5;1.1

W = 24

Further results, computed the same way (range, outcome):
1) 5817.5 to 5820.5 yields 25.4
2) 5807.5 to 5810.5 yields 24.5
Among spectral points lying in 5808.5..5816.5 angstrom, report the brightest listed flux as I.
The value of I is 24.5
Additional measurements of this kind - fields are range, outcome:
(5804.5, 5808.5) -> 24.3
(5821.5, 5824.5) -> 23.8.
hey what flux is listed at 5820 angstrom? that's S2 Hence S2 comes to 23.6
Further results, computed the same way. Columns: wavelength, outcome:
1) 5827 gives 23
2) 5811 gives 23.6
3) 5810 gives 24.5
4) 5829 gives 23.1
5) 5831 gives 23.5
